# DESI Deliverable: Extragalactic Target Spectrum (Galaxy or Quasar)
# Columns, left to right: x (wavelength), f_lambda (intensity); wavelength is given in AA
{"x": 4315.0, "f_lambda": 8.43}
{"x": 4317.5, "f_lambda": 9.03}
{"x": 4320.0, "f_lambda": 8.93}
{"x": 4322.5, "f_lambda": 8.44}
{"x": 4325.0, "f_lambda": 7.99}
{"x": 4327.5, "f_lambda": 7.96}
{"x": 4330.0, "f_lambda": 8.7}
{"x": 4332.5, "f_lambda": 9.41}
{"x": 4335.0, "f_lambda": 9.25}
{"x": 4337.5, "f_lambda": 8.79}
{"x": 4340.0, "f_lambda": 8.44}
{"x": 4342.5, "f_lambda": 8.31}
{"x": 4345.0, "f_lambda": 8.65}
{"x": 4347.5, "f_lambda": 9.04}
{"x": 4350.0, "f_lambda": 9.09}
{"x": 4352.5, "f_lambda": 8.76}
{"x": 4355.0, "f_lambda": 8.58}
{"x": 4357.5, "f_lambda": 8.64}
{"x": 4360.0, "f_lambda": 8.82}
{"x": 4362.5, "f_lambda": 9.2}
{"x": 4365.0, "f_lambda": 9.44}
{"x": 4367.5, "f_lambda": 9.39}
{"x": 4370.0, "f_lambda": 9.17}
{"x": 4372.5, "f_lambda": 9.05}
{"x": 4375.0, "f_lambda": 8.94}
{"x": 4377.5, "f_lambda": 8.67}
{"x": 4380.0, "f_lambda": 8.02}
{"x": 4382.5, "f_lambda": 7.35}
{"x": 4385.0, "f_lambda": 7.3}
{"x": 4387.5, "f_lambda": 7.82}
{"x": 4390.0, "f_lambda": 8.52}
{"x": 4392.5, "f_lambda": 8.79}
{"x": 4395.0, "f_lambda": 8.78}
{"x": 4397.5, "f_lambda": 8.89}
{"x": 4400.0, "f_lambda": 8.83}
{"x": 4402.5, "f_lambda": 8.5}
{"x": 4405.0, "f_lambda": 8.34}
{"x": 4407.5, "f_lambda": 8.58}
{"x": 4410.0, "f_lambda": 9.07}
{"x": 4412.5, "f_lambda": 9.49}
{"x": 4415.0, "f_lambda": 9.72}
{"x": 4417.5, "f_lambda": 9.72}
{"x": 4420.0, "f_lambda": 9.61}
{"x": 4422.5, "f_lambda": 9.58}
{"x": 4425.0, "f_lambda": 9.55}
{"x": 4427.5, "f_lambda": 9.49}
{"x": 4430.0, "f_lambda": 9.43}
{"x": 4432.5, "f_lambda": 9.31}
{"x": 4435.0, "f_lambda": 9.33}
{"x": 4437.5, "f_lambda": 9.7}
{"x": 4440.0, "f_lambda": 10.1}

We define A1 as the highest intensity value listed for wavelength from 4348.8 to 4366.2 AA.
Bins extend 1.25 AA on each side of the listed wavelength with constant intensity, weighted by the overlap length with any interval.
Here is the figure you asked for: 9.44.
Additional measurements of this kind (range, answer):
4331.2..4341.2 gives 9.41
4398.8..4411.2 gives 9.07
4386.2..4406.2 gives 8.89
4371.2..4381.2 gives 9.05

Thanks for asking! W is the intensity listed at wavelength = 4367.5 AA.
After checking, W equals 9.39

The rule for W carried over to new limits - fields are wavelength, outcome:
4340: 8.44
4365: 9.44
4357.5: 8.64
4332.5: 9.41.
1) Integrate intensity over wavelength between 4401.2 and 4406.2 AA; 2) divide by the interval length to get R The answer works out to 8.42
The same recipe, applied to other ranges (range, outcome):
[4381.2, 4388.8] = 7.5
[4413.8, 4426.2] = 9.64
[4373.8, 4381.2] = 8.54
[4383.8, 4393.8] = 8.11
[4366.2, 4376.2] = 9.14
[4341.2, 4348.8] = 8.67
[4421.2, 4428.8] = 9.54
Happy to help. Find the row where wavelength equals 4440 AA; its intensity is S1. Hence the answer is 10.1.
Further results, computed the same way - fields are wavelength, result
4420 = 9.61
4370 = 9.17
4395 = 8.78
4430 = 9.43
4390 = 8.52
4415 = 9.72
